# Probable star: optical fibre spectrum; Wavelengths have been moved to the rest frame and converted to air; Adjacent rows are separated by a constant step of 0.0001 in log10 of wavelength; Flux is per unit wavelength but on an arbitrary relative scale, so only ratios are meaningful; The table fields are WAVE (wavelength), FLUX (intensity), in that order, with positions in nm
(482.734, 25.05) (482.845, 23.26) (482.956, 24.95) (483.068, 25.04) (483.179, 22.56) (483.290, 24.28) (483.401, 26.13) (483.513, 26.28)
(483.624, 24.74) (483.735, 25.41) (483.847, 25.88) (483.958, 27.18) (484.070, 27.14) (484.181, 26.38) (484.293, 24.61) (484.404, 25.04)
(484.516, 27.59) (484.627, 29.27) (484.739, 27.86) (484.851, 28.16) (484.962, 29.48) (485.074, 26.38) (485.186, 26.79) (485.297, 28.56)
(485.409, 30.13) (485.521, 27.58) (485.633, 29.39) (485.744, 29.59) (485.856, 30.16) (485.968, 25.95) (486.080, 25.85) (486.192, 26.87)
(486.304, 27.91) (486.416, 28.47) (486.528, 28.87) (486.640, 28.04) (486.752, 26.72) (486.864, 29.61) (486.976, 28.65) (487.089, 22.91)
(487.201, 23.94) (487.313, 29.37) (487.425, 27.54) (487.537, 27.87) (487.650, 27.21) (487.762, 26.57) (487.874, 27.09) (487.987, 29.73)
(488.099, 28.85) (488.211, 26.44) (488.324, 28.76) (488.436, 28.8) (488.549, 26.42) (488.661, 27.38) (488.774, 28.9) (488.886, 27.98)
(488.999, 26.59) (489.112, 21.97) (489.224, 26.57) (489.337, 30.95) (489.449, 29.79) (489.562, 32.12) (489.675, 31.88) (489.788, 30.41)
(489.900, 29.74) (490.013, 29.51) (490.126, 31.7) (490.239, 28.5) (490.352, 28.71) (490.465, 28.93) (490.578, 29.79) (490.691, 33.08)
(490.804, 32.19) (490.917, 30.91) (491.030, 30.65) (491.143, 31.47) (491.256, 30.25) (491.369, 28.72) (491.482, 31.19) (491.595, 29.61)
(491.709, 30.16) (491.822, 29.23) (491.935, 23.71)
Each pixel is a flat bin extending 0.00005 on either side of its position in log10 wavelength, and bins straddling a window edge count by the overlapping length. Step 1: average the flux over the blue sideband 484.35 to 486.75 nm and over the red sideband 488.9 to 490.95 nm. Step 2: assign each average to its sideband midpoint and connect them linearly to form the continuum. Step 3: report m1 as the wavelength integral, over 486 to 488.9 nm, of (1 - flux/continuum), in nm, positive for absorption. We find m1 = 0.11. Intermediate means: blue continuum 28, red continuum 29.6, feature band 27.5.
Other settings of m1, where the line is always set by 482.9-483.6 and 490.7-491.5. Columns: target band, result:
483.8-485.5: -0.09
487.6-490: 0.07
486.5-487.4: 0.02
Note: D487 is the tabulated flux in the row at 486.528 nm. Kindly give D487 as 28.87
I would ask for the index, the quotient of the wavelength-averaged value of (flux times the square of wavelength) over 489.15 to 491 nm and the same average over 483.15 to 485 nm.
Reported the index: 1.2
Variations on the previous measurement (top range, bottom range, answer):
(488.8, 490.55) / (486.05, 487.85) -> 1.08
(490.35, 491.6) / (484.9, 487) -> 1.11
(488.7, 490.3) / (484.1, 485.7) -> 1.07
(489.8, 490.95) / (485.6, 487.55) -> 1.11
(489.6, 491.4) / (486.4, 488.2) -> 1.12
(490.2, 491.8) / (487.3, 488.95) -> 1.10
